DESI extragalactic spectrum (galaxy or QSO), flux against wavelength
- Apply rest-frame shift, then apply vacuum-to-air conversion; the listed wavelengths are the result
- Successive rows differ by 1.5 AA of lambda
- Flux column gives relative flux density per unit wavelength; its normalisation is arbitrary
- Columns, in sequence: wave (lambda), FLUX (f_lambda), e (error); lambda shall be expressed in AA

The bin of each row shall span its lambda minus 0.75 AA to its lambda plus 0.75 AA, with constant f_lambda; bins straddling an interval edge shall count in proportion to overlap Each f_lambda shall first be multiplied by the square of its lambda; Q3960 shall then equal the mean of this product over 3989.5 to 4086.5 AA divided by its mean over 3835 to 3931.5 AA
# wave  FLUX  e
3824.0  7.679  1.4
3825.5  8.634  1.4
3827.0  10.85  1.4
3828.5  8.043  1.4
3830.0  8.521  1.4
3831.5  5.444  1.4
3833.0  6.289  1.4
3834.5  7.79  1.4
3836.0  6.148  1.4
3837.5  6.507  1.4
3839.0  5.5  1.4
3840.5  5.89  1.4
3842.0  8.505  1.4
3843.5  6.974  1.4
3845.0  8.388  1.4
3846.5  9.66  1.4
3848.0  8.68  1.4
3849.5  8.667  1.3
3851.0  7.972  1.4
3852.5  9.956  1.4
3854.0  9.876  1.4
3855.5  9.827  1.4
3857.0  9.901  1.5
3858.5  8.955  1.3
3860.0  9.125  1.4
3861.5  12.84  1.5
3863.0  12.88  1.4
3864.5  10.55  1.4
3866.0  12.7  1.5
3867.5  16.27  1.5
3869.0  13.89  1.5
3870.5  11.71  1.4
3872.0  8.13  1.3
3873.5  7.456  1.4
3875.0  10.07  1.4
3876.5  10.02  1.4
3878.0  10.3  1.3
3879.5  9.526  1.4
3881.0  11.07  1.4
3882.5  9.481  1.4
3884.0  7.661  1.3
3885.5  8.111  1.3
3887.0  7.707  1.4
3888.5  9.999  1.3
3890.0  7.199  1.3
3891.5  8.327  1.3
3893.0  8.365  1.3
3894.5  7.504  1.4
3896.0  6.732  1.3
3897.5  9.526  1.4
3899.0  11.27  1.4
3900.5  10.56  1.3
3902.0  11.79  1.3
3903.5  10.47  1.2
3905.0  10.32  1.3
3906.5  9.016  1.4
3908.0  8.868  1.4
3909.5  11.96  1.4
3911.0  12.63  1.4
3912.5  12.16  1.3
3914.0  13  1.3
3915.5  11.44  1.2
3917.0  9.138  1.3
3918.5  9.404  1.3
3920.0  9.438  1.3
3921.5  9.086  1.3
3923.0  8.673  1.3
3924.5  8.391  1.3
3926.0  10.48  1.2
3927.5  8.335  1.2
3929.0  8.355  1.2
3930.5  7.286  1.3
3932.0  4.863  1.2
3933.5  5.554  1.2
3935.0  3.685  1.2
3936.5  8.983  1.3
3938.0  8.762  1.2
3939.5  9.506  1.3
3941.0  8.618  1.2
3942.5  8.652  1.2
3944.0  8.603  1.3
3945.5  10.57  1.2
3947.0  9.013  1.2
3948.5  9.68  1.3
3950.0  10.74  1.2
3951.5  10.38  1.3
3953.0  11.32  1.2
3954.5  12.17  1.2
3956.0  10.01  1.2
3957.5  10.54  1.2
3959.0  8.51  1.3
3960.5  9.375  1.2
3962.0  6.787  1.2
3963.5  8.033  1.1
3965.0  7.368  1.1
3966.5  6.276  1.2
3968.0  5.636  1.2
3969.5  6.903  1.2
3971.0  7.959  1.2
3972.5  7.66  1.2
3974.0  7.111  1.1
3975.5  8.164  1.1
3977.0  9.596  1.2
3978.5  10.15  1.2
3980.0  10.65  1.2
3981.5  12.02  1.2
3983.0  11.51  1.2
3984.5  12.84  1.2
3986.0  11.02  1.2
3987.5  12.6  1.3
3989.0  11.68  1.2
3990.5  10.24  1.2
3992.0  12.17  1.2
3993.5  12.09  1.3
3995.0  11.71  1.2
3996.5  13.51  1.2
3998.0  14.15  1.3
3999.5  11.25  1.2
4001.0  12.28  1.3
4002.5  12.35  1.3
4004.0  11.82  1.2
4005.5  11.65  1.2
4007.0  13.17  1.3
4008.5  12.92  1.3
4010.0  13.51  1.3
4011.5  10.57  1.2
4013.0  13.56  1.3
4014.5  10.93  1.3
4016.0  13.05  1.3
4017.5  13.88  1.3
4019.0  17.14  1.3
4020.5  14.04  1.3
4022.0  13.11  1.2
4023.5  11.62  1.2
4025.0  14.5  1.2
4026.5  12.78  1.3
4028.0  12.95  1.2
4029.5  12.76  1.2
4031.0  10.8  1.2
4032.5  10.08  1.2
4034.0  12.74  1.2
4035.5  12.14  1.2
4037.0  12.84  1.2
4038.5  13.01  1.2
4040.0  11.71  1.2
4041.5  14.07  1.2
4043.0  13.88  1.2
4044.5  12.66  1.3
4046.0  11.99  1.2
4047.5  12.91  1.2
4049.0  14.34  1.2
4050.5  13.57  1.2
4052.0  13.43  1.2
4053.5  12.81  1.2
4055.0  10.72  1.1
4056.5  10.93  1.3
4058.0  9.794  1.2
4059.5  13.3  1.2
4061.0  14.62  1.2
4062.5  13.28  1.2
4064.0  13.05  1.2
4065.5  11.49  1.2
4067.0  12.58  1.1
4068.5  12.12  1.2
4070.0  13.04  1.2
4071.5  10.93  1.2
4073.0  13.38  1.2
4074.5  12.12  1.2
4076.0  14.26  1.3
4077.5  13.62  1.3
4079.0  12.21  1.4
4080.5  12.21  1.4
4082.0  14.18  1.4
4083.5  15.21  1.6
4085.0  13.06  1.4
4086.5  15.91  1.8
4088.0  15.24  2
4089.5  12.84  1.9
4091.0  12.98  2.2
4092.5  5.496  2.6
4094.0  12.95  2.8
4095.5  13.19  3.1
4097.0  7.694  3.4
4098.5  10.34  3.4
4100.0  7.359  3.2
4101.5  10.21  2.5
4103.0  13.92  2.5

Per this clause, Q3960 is 1.44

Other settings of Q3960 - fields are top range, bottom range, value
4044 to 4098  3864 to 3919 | 1.36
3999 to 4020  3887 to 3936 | 1.46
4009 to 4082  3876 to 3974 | 1.50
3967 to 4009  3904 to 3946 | 1.23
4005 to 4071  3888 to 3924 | 1.38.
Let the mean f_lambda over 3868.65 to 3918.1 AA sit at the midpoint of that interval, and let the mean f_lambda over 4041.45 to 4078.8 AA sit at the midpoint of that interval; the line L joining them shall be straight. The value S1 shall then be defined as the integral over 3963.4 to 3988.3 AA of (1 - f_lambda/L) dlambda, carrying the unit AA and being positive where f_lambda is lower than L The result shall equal 4.6 AA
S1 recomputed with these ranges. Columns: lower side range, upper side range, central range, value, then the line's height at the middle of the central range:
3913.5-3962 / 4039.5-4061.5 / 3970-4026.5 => -3.9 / 11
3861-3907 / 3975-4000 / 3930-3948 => 4.9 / 10.8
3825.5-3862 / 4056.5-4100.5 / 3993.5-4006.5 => -1.6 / 11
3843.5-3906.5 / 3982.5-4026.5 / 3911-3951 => 7.2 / 11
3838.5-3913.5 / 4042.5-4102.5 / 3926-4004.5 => 9.8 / 10.9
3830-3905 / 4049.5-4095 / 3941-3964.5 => 2.4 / 10.7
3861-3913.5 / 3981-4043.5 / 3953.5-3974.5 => 6.1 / 11.6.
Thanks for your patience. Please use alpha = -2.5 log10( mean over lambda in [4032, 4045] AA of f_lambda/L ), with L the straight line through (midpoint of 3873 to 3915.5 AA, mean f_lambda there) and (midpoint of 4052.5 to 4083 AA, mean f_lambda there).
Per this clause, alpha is -0.05 mag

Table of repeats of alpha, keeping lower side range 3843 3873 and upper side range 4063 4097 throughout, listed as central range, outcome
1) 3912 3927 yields 0.097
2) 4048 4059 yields 0.014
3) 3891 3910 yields 0.131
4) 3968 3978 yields 0.431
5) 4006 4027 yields -0.099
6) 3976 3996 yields 0.030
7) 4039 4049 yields -0.056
